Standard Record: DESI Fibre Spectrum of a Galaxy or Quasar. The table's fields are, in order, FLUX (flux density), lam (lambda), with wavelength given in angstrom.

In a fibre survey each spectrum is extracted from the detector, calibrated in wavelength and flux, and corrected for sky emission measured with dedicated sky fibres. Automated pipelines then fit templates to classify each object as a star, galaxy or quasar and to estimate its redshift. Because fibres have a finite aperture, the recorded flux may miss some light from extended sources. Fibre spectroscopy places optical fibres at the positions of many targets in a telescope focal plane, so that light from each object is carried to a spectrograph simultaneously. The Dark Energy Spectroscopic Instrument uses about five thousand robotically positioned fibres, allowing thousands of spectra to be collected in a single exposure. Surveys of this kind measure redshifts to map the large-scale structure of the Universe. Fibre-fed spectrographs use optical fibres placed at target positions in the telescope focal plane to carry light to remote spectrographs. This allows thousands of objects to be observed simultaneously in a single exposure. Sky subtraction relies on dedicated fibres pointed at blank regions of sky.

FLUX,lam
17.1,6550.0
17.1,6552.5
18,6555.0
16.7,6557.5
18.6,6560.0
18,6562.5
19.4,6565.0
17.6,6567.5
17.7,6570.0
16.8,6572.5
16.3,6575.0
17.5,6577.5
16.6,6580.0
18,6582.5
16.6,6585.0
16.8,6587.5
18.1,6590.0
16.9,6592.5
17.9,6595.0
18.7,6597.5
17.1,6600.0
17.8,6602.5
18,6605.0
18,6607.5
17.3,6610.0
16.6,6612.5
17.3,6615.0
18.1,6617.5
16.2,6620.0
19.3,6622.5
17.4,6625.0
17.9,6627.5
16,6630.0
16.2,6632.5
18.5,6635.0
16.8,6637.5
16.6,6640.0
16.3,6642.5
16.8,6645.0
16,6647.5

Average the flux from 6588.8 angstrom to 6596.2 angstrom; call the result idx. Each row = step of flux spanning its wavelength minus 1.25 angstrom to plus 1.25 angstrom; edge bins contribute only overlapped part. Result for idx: 17.6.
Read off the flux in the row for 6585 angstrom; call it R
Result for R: 16.6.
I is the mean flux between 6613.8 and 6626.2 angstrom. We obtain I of 17.7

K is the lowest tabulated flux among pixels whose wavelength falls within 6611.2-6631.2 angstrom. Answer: 16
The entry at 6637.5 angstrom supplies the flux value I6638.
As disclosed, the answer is 16.8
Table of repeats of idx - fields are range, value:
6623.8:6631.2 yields 17.1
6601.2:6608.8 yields 17.9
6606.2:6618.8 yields 17.5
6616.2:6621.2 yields 17.2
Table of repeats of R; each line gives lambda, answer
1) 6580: 16.6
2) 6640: 16.6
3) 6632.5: 16.2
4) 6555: 18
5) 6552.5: 17.1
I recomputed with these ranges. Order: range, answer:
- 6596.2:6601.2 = 17.9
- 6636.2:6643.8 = 16.6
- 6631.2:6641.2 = 17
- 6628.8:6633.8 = 16.1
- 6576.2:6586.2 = 17.2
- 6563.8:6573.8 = 17.9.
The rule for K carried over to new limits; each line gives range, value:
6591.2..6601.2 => 16.9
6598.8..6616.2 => 16.6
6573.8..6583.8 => 16.3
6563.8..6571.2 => 17.6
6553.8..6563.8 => 16.7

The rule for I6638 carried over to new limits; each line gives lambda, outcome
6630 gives 16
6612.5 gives 16.6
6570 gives 17.7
